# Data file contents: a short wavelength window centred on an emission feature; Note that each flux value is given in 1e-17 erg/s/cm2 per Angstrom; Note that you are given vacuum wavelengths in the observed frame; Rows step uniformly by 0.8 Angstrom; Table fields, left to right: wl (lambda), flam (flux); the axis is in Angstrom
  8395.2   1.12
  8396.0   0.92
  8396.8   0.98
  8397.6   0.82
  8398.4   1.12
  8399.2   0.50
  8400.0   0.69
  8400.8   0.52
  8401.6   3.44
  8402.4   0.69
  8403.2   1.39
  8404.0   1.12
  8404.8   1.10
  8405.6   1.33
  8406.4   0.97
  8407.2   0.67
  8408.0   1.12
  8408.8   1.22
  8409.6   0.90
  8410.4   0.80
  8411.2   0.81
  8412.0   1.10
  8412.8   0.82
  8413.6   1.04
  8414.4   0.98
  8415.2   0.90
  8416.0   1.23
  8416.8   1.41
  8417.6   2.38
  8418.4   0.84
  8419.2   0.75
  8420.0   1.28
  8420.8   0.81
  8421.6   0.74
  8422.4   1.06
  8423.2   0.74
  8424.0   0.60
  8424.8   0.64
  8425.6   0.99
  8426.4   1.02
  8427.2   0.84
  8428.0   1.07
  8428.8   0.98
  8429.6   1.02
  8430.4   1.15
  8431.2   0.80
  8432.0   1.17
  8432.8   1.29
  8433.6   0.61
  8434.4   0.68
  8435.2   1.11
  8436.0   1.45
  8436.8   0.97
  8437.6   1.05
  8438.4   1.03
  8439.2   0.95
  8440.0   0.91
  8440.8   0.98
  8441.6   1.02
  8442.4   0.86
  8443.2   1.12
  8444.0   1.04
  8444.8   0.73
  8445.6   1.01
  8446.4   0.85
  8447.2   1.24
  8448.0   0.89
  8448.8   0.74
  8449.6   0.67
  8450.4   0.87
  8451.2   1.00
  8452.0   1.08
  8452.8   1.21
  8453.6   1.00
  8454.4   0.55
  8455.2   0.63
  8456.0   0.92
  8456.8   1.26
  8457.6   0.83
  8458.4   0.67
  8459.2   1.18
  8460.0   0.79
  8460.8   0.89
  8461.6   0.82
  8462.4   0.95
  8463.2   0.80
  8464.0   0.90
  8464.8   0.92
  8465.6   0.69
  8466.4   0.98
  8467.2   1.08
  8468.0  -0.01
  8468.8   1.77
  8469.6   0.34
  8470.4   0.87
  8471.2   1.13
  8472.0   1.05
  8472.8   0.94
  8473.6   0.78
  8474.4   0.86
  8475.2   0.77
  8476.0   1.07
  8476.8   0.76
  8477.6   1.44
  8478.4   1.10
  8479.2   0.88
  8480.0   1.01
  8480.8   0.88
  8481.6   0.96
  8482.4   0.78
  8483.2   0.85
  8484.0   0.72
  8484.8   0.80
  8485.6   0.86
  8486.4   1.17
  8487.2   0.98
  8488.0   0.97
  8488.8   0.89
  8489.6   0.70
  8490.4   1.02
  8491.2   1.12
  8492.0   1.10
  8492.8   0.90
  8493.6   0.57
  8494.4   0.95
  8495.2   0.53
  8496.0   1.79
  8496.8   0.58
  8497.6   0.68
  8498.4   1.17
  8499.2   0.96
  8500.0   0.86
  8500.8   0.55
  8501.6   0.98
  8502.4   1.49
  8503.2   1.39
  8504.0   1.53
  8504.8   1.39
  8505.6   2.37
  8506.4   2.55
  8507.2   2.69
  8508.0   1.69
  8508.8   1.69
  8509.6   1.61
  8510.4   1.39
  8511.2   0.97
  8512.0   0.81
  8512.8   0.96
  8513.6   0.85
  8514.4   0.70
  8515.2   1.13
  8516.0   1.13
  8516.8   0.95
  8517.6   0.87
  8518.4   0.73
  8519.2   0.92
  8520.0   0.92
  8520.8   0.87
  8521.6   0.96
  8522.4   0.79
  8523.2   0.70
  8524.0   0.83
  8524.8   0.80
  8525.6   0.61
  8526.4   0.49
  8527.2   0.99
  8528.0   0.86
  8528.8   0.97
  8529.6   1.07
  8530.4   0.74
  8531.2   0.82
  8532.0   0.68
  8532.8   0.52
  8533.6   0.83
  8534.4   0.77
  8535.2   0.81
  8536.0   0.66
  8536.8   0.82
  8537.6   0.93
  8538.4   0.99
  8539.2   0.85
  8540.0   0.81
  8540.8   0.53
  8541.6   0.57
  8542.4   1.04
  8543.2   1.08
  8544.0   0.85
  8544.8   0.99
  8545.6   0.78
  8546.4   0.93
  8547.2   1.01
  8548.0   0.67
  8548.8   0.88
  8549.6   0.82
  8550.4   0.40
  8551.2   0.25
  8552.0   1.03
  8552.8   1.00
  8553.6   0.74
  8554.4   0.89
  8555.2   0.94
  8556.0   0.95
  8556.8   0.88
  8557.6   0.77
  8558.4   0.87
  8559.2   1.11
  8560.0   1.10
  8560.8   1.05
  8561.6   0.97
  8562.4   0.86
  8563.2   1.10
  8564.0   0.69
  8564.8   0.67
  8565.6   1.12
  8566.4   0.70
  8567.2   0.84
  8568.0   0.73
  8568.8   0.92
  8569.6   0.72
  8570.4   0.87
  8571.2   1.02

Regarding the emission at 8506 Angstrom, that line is H-beta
